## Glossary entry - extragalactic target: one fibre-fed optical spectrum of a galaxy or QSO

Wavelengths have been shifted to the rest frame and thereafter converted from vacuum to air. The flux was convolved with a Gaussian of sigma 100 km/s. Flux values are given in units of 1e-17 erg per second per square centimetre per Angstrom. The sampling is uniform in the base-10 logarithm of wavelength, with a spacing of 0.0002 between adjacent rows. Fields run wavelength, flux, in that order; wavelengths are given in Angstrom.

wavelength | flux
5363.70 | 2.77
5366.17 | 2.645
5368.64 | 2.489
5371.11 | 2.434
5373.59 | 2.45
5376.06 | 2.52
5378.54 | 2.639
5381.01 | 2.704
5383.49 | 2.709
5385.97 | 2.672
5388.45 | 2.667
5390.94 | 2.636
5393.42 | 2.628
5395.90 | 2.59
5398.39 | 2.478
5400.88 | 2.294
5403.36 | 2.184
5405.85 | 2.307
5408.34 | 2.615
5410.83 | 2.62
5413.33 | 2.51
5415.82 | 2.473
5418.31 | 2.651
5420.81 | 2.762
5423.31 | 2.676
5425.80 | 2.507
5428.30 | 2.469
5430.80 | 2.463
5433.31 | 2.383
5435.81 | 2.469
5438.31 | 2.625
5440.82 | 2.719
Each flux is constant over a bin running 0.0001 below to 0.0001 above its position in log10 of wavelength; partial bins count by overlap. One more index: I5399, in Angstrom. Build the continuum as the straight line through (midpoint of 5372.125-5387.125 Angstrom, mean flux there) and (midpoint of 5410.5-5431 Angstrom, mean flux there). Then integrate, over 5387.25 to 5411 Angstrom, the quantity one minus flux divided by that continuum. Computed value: 0.9 Angstrom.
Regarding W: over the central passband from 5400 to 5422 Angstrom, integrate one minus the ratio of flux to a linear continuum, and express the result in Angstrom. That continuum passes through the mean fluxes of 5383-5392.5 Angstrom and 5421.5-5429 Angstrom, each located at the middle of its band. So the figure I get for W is 1.0 Angstrom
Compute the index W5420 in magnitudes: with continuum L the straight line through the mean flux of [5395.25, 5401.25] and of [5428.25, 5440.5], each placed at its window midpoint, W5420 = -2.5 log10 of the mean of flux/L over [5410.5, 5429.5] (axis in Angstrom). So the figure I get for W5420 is -0.042 mag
